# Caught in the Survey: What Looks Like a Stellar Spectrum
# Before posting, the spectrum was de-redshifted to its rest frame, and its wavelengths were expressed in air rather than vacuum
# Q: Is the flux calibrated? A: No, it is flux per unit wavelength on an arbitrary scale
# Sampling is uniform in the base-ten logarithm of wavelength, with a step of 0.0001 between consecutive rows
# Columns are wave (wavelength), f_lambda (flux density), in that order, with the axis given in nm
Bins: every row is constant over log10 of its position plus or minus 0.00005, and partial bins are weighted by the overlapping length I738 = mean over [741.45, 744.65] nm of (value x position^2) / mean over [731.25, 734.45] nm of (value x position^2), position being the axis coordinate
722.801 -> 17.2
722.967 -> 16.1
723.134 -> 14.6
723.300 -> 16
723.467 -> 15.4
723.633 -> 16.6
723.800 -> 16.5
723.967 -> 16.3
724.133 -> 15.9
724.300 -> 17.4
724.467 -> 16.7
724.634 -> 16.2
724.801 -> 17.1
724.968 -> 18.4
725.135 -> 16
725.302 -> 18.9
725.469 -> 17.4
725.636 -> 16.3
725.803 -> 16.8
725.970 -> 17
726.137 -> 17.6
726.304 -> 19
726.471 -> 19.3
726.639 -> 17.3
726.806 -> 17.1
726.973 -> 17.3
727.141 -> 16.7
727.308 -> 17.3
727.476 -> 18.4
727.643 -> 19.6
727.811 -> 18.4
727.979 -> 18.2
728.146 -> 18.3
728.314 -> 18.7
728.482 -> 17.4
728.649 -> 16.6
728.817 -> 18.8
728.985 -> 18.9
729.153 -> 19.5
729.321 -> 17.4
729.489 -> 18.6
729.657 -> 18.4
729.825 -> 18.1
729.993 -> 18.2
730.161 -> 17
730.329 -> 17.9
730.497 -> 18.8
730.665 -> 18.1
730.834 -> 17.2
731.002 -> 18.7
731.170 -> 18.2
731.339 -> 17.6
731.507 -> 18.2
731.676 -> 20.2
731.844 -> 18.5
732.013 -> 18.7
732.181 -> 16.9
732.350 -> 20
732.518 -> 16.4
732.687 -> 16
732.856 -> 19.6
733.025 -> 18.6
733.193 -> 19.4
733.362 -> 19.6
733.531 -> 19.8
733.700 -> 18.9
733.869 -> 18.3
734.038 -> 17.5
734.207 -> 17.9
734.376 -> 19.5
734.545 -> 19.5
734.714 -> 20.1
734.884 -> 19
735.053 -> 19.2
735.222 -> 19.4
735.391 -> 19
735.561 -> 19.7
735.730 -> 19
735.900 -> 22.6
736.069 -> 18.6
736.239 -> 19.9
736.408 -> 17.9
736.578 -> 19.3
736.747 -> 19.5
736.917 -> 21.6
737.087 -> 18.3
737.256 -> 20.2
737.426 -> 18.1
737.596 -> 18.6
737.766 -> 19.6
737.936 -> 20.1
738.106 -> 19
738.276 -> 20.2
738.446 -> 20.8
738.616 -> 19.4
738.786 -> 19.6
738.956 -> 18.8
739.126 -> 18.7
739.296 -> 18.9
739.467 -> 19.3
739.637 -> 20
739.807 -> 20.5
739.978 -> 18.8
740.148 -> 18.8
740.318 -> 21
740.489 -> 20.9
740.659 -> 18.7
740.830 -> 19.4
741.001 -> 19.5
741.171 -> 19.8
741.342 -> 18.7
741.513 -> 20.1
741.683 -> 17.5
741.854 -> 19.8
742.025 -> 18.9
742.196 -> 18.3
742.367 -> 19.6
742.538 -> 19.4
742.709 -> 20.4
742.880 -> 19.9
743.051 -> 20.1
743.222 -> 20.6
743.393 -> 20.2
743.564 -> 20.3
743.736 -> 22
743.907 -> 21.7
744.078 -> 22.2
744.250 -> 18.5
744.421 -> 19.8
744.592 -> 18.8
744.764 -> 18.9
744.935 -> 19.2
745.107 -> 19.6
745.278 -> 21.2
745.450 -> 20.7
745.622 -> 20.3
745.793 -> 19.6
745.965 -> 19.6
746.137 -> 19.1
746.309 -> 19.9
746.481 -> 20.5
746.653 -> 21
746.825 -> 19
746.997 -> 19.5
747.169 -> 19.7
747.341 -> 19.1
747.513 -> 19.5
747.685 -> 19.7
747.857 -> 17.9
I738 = 1.11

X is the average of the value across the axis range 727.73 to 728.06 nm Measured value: 18.3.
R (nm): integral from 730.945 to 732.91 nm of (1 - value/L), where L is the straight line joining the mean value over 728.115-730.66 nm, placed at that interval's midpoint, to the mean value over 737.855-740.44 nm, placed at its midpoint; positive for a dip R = 0.03 nm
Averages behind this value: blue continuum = 18.2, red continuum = 19.6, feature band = 18.2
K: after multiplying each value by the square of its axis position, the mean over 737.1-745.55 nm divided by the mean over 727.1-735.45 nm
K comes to 1.10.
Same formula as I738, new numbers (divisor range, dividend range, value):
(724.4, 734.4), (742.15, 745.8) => 1.16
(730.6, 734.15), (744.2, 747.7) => 1.11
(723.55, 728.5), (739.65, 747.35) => 1.19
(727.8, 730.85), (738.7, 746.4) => 1.13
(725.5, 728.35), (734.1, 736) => 1.12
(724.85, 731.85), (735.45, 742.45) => 1.11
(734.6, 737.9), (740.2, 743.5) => 1.02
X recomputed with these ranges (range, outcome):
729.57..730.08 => 18.2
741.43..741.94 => 19.1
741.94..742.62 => 19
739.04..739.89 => 19.5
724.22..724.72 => 16.7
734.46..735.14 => 19.4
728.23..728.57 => 18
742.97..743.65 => 20.3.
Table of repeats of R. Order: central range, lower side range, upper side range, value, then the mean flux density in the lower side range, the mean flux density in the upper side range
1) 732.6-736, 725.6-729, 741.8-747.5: -0.08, 17.9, 19.9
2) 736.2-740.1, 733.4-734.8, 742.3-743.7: 0.01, 19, 20.1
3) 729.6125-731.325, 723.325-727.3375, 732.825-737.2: 0.02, 17.1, 19.3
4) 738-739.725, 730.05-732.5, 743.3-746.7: -0.02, 18.2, 20.1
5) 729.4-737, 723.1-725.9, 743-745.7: -0.23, 16.7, 20.3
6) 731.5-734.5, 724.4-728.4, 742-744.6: 0.01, 17.7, 20.1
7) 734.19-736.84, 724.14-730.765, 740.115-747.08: -0.09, 17.8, 19.8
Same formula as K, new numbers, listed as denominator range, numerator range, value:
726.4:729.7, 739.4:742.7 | 1.11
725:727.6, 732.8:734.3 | 1.09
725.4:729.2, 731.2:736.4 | 1.07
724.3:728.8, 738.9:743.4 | 1.15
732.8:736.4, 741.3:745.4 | 1.05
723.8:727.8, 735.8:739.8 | 1.16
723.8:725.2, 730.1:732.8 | 1.10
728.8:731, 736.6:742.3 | 1.09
